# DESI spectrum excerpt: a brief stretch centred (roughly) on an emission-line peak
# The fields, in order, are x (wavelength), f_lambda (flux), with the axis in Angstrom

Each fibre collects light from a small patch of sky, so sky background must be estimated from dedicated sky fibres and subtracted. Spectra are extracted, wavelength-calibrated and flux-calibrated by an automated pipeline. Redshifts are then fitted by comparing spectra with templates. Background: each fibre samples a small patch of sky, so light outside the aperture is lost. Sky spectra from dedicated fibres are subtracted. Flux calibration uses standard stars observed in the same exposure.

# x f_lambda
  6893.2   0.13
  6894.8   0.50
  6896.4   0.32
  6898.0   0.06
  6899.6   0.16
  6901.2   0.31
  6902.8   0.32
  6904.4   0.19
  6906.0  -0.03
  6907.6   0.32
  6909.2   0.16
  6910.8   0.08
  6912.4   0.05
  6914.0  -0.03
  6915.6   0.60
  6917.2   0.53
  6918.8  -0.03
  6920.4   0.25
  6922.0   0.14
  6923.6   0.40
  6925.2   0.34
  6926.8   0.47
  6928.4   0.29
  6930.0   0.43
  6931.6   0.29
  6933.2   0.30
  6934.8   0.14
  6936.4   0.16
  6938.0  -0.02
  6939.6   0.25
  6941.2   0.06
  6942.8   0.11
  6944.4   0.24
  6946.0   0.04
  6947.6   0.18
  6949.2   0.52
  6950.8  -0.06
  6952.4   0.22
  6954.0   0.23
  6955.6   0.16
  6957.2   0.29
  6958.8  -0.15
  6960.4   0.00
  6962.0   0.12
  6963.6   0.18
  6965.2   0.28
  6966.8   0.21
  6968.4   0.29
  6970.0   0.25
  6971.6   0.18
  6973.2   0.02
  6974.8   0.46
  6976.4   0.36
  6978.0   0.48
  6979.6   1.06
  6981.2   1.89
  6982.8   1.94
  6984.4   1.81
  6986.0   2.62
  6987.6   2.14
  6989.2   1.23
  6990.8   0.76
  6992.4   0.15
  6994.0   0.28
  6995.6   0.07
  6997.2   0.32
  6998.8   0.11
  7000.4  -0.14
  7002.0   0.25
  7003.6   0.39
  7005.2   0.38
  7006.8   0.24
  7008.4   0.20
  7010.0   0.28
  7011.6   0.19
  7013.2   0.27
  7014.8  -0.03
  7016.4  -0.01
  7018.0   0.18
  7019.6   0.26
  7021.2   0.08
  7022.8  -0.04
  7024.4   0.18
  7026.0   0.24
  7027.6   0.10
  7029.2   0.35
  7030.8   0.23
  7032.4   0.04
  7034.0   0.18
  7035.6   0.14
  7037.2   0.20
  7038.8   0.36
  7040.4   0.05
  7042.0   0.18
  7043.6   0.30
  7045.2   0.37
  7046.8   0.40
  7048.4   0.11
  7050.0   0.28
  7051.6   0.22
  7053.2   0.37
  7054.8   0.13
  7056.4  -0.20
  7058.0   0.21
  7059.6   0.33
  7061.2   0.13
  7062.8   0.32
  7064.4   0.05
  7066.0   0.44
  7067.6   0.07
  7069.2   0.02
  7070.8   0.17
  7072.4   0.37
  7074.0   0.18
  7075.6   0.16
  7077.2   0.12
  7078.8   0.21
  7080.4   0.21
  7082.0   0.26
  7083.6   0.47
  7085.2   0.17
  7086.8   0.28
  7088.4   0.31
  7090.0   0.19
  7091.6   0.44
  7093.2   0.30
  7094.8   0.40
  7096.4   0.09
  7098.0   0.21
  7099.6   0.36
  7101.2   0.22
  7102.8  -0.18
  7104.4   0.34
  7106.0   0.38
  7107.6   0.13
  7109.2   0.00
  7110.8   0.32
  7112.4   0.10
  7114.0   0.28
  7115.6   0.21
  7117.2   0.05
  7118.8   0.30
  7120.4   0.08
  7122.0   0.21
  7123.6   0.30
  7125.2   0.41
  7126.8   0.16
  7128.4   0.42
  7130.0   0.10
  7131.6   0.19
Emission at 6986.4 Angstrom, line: [O II]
